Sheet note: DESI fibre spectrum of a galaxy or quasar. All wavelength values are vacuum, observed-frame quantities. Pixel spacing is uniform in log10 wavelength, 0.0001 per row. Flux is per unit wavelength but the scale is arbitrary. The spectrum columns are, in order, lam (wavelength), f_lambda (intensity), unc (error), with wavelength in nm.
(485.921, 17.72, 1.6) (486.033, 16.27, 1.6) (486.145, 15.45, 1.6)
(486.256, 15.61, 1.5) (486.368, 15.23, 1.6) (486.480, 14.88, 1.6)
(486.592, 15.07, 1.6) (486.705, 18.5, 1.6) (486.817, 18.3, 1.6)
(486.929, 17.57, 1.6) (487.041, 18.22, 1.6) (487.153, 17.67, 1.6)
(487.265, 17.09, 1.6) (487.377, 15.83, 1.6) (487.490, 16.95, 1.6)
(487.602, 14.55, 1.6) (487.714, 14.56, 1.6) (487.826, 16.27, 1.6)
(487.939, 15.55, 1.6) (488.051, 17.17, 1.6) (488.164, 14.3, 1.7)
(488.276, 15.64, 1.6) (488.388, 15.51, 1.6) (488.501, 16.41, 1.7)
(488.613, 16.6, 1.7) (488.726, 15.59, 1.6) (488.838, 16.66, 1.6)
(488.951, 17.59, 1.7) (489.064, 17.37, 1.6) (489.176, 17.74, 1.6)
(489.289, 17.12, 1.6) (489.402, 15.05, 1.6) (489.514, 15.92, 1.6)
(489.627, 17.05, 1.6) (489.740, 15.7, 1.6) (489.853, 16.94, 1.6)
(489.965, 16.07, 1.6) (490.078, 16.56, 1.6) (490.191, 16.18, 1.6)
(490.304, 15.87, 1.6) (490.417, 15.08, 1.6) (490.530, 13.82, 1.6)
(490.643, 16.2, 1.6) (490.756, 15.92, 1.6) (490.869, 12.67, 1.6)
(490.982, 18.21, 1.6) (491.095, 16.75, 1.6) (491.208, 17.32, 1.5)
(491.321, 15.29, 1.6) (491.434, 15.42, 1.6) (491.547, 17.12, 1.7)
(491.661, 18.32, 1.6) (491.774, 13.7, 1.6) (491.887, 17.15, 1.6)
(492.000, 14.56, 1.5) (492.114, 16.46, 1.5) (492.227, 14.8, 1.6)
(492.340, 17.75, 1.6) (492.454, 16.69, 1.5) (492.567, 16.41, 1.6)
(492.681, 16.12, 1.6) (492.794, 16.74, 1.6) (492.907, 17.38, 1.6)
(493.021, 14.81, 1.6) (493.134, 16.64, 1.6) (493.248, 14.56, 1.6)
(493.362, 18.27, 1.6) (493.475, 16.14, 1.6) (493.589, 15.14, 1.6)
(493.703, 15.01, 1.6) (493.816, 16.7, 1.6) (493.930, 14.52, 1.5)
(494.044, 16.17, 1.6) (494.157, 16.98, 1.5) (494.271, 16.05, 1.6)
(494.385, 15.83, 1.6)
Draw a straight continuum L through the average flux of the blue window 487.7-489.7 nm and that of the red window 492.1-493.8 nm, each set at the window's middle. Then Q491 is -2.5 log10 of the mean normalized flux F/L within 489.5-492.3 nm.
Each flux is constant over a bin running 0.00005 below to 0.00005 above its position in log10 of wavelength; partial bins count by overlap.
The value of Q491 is 0.02 mag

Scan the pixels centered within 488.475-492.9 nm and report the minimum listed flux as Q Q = 12.67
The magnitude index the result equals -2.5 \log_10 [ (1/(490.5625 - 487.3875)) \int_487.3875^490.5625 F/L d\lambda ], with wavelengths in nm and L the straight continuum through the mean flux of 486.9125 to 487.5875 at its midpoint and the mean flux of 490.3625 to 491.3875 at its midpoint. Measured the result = 0.02 mag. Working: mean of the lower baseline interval 17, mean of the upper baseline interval 15.7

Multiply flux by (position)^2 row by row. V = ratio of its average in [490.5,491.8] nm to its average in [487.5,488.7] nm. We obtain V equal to 1.0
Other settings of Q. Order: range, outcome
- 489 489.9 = 15.05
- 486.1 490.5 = 14.3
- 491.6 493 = 13.7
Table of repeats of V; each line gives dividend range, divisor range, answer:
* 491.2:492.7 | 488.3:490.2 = 0.99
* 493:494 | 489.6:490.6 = 1.01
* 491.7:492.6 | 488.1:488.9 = 1.02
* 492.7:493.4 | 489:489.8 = 1.00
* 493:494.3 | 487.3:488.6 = 1.04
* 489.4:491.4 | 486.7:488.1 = 0.96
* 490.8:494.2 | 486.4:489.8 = 1.00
